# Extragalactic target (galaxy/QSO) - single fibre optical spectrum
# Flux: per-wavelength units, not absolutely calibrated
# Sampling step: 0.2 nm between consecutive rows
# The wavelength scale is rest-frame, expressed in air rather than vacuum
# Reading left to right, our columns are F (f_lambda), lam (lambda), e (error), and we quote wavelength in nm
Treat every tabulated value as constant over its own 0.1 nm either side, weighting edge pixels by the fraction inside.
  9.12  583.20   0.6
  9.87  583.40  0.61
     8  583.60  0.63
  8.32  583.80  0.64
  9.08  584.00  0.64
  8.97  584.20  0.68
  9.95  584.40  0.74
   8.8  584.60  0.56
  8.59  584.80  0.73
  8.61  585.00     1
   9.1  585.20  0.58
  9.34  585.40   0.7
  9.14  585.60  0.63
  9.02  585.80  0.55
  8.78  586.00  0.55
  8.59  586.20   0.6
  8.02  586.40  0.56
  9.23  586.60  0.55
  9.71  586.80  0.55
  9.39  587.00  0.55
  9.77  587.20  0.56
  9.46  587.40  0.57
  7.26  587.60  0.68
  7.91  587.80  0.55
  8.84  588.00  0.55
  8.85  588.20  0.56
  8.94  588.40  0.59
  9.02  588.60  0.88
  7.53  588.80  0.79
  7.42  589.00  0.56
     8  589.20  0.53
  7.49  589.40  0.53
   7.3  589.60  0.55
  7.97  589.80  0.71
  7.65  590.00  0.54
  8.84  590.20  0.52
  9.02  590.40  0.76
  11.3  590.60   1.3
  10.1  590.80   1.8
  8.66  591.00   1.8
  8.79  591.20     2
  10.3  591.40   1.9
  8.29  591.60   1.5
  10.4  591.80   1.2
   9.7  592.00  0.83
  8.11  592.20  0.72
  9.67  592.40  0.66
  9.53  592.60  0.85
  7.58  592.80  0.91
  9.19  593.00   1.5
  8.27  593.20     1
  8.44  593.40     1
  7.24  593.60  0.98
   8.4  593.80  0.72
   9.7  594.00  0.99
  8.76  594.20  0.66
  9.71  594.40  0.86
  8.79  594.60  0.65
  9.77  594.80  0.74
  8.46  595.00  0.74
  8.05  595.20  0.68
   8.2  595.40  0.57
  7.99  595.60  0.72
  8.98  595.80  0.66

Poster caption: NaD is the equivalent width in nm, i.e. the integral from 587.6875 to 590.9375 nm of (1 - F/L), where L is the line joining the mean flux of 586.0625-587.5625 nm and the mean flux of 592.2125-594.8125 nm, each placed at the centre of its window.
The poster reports 0.17 nm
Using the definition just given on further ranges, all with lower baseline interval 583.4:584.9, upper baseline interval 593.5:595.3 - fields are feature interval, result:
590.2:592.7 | -0.189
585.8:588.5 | 0.005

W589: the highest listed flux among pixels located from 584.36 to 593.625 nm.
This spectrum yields 11.3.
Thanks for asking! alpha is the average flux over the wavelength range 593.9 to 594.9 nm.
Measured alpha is 9.35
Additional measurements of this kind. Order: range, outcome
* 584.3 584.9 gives 9.11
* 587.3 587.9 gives 8.21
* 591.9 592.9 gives 8.92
